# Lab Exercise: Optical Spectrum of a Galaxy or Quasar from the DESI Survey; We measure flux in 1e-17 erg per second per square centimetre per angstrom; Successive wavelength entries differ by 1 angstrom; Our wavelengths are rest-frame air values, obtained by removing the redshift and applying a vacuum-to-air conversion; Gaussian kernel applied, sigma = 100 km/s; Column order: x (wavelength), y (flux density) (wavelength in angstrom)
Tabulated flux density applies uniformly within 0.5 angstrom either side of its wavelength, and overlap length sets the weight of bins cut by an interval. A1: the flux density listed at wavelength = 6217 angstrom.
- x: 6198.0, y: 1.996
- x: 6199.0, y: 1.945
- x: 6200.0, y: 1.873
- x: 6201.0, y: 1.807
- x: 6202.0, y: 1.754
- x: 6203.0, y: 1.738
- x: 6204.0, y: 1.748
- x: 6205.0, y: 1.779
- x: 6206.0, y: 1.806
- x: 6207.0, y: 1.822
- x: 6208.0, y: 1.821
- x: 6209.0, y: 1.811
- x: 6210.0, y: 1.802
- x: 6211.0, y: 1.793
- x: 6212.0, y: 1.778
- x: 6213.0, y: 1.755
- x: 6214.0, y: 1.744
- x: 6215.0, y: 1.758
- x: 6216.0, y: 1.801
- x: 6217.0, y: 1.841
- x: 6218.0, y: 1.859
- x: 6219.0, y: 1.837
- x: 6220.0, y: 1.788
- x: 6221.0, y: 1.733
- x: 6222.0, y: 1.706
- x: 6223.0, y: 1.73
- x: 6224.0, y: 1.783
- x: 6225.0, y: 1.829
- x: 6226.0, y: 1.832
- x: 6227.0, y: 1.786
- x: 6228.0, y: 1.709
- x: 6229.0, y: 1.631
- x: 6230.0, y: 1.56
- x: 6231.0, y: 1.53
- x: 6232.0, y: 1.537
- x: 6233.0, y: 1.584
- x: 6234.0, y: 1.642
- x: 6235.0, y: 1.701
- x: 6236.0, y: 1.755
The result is 1.841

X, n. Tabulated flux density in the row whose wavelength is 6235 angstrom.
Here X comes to 1.701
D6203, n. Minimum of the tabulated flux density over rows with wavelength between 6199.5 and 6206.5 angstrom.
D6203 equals 1.738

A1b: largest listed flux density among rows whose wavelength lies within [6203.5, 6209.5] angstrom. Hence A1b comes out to 1.822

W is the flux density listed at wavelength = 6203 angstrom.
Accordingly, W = 1.738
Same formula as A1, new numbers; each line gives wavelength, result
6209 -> 1.811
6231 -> 1.53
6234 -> 1.642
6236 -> 1.755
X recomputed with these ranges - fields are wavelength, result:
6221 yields 1.733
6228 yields 1.709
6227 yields 1.786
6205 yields 1.779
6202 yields 1.754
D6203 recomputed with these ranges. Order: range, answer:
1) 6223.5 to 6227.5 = 1.783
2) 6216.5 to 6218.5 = 1.841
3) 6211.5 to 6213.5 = 1.755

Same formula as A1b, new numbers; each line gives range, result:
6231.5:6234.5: 1.642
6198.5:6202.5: 1.945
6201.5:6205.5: 1.779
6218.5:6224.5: 1.837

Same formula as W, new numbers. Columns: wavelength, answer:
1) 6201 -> 1.807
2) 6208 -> 1.821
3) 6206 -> 1.806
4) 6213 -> 1.755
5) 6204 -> 1.748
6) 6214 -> 1.744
